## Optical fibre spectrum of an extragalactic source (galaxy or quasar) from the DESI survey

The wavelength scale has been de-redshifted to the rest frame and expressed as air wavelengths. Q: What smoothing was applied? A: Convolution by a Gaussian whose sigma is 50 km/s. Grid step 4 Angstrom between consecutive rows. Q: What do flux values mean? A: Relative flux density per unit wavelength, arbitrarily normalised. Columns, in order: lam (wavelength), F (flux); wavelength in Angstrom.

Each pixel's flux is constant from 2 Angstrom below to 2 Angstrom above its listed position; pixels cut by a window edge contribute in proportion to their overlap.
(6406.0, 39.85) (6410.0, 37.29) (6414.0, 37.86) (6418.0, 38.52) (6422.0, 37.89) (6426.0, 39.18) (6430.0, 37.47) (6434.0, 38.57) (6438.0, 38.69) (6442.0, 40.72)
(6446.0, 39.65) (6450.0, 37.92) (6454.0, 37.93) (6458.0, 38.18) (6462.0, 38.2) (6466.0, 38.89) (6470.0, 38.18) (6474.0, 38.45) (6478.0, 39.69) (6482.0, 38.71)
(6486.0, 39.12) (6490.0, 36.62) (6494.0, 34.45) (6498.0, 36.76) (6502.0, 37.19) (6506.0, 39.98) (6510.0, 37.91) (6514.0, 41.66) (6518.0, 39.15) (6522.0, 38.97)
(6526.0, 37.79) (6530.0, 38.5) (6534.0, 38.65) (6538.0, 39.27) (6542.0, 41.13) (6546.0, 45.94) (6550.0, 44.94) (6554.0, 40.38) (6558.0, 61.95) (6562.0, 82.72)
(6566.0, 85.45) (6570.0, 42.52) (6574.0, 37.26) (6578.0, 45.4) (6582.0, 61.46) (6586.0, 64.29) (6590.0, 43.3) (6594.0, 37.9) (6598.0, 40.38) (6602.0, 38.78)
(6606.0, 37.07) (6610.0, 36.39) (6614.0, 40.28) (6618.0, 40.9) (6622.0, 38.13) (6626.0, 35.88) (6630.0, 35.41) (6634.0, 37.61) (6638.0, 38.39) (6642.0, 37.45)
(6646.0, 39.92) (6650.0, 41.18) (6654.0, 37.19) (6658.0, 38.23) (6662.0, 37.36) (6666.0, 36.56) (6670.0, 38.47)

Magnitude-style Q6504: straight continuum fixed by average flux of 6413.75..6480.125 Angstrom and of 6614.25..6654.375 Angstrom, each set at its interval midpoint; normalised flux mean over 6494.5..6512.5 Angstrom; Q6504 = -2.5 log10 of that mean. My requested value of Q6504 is 0.02 mag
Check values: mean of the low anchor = 38.6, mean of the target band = 37.8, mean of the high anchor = 38.3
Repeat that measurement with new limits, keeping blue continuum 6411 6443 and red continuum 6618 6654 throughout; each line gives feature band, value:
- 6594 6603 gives -0.03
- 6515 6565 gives -0.21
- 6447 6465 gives 0.01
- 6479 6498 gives 0.03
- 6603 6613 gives 0.03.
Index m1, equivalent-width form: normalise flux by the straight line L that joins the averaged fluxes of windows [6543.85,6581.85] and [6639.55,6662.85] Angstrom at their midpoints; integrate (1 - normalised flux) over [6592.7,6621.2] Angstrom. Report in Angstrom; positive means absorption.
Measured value 4.68 Angstrom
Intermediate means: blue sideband 54.4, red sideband 38.6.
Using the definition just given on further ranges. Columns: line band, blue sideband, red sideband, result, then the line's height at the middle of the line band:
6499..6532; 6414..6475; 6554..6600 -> 5.7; 46.9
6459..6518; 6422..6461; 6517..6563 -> 4.8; 41.7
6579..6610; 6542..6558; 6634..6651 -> -2.2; 42.4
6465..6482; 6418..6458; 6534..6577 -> 1.5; 42.5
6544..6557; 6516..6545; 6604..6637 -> -2.1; 39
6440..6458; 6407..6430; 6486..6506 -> -0.6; 37.7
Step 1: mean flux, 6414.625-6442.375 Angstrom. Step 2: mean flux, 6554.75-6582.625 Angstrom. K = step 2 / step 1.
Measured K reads 1.52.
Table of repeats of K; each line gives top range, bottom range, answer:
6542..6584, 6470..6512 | 1.43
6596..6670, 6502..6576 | 0.83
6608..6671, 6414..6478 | 0.99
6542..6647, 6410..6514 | 1.19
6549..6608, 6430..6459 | 1.32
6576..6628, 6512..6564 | 0.95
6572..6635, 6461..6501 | 1.11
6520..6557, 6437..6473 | 1.06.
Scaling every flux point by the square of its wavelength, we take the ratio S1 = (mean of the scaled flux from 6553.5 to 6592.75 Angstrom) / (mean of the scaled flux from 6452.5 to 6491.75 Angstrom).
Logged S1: 1.5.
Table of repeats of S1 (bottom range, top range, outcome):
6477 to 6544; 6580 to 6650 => 1.11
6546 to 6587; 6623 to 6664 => 0.69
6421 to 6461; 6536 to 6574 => 1.42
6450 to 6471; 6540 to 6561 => 1.31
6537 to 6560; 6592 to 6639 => 0.85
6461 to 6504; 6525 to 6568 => 1.37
